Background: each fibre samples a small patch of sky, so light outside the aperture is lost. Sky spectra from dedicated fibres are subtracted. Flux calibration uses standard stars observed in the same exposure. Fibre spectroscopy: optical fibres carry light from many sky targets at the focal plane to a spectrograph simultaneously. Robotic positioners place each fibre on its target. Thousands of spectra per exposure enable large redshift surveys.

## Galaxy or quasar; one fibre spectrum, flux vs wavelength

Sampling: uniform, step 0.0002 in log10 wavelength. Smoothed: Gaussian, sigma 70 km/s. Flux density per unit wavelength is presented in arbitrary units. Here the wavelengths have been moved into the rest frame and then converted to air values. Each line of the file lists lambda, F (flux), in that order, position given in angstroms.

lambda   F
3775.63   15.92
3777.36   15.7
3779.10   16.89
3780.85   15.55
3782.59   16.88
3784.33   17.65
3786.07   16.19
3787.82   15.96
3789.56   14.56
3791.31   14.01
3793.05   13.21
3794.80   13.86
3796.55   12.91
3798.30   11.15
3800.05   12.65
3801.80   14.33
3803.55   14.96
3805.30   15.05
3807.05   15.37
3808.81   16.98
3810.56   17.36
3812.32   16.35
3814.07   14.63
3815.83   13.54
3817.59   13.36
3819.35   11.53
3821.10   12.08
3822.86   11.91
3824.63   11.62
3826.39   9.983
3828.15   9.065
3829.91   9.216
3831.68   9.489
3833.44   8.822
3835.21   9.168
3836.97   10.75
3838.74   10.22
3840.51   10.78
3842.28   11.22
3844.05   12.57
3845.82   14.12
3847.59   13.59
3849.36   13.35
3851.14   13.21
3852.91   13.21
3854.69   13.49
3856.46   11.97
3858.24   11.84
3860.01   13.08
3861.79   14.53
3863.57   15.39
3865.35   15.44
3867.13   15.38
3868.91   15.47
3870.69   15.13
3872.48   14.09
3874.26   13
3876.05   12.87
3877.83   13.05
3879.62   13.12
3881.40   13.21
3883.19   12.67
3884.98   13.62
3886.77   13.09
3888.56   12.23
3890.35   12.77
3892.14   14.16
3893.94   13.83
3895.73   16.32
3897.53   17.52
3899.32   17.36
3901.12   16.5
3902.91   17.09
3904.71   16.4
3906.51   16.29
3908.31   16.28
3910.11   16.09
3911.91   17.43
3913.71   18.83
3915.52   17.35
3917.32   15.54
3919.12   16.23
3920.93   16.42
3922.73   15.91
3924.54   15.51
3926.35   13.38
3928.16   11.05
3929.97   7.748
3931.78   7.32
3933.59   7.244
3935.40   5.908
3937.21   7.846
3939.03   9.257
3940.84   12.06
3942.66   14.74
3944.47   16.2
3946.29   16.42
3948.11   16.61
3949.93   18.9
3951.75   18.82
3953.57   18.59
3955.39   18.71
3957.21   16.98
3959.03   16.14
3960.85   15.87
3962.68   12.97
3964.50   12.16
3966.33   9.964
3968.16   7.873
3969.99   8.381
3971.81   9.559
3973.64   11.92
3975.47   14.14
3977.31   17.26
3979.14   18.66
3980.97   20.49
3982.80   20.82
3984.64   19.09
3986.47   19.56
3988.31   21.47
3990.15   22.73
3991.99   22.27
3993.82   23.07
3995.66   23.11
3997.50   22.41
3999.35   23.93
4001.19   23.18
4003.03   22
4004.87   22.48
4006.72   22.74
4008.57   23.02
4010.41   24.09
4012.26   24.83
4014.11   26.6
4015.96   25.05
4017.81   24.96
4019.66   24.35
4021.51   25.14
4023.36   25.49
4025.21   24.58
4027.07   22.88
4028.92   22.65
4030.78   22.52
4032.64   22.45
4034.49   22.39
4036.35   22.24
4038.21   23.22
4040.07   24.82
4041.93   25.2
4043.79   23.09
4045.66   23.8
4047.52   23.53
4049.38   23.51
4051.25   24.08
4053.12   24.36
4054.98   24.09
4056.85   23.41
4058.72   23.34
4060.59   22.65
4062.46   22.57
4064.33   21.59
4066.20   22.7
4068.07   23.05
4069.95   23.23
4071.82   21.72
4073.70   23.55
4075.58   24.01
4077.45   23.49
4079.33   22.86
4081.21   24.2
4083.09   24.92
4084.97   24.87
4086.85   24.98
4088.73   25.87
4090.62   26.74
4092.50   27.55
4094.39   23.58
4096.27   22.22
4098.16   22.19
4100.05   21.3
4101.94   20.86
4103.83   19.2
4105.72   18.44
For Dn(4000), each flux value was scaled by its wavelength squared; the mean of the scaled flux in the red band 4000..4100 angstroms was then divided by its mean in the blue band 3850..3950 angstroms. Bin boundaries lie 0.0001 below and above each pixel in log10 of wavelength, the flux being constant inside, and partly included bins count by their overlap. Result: 1.83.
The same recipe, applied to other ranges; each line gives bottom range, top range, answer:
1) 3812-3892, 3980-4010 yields 1.88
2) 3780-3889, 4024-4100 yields 1.99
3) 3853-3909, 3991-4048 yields 1.76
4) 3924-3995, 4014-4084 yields 1.66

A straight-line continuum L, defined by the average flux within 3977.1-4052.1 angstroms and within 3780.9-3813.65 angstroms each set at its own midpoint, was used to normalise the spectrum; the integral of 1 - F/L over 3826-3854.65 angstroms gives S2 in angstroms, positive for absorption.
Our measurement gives 9.2 angstroms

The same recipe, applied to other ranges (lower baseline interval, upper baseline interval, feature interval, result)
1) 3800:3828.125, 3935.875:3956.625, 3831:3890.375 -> 5.85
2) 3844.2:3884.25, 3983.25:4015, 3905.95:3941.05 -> 8.60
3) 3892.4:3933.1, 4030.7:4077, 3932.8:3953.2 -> 4.49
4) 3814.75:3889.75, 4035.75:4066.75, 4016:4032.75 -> -1.58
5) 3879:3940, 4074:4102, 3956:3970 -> 3.25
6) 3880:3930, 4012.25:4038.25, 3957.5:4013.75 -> 6.99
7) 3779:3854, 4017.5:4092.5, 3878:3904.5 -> 3.19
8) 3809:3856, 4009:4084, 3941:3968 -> 4.45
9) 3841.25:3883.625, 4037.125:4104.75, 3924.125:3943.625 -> 7.91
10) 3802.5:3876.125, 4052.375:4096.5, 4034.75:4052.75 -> -1.01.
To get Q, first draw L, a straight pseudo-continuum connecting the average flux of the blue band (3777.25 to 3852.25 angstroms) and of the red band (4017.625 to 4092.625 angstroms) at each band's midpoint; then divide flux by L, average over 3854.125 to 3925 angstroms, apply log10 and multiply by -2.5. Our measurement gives 0.11 mag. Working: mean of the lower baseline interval 13.3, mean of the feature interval 14.9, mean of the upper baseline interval 23.8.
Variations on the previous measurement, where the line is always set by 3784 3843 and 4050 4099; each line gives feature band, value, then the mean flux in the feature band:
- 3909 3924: 0.03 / 16.7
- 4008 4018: -0.17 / 24.8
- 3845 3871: 0.06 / 13.9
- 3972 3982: 0.22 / 16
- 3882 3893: 0.22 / 13.1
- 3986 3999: -0.10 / 22.2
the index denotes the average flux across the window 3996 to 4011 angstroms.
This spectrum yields 23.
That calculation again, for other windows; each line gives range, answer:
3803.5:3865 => 12.7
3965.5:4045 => 21.1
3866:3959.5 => 14.5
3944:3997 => 16.9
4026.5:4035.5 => 22.6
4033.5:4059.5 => 23.7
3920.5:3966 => 13.6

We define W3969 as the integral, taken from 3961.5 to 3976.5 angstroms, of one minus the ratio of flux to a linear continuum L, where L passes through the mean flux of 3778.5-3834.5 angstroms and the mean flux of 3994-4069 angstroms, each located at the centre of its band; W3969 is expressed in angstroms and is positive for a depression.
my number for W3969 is 7.06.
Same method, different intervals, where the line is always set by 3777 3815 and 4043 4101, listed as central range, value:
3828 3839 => 4.6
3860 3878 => 3.0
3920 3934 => 5.2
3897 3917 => 1.7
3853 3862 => 2.2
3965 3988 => 6.4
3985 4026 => -3.5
